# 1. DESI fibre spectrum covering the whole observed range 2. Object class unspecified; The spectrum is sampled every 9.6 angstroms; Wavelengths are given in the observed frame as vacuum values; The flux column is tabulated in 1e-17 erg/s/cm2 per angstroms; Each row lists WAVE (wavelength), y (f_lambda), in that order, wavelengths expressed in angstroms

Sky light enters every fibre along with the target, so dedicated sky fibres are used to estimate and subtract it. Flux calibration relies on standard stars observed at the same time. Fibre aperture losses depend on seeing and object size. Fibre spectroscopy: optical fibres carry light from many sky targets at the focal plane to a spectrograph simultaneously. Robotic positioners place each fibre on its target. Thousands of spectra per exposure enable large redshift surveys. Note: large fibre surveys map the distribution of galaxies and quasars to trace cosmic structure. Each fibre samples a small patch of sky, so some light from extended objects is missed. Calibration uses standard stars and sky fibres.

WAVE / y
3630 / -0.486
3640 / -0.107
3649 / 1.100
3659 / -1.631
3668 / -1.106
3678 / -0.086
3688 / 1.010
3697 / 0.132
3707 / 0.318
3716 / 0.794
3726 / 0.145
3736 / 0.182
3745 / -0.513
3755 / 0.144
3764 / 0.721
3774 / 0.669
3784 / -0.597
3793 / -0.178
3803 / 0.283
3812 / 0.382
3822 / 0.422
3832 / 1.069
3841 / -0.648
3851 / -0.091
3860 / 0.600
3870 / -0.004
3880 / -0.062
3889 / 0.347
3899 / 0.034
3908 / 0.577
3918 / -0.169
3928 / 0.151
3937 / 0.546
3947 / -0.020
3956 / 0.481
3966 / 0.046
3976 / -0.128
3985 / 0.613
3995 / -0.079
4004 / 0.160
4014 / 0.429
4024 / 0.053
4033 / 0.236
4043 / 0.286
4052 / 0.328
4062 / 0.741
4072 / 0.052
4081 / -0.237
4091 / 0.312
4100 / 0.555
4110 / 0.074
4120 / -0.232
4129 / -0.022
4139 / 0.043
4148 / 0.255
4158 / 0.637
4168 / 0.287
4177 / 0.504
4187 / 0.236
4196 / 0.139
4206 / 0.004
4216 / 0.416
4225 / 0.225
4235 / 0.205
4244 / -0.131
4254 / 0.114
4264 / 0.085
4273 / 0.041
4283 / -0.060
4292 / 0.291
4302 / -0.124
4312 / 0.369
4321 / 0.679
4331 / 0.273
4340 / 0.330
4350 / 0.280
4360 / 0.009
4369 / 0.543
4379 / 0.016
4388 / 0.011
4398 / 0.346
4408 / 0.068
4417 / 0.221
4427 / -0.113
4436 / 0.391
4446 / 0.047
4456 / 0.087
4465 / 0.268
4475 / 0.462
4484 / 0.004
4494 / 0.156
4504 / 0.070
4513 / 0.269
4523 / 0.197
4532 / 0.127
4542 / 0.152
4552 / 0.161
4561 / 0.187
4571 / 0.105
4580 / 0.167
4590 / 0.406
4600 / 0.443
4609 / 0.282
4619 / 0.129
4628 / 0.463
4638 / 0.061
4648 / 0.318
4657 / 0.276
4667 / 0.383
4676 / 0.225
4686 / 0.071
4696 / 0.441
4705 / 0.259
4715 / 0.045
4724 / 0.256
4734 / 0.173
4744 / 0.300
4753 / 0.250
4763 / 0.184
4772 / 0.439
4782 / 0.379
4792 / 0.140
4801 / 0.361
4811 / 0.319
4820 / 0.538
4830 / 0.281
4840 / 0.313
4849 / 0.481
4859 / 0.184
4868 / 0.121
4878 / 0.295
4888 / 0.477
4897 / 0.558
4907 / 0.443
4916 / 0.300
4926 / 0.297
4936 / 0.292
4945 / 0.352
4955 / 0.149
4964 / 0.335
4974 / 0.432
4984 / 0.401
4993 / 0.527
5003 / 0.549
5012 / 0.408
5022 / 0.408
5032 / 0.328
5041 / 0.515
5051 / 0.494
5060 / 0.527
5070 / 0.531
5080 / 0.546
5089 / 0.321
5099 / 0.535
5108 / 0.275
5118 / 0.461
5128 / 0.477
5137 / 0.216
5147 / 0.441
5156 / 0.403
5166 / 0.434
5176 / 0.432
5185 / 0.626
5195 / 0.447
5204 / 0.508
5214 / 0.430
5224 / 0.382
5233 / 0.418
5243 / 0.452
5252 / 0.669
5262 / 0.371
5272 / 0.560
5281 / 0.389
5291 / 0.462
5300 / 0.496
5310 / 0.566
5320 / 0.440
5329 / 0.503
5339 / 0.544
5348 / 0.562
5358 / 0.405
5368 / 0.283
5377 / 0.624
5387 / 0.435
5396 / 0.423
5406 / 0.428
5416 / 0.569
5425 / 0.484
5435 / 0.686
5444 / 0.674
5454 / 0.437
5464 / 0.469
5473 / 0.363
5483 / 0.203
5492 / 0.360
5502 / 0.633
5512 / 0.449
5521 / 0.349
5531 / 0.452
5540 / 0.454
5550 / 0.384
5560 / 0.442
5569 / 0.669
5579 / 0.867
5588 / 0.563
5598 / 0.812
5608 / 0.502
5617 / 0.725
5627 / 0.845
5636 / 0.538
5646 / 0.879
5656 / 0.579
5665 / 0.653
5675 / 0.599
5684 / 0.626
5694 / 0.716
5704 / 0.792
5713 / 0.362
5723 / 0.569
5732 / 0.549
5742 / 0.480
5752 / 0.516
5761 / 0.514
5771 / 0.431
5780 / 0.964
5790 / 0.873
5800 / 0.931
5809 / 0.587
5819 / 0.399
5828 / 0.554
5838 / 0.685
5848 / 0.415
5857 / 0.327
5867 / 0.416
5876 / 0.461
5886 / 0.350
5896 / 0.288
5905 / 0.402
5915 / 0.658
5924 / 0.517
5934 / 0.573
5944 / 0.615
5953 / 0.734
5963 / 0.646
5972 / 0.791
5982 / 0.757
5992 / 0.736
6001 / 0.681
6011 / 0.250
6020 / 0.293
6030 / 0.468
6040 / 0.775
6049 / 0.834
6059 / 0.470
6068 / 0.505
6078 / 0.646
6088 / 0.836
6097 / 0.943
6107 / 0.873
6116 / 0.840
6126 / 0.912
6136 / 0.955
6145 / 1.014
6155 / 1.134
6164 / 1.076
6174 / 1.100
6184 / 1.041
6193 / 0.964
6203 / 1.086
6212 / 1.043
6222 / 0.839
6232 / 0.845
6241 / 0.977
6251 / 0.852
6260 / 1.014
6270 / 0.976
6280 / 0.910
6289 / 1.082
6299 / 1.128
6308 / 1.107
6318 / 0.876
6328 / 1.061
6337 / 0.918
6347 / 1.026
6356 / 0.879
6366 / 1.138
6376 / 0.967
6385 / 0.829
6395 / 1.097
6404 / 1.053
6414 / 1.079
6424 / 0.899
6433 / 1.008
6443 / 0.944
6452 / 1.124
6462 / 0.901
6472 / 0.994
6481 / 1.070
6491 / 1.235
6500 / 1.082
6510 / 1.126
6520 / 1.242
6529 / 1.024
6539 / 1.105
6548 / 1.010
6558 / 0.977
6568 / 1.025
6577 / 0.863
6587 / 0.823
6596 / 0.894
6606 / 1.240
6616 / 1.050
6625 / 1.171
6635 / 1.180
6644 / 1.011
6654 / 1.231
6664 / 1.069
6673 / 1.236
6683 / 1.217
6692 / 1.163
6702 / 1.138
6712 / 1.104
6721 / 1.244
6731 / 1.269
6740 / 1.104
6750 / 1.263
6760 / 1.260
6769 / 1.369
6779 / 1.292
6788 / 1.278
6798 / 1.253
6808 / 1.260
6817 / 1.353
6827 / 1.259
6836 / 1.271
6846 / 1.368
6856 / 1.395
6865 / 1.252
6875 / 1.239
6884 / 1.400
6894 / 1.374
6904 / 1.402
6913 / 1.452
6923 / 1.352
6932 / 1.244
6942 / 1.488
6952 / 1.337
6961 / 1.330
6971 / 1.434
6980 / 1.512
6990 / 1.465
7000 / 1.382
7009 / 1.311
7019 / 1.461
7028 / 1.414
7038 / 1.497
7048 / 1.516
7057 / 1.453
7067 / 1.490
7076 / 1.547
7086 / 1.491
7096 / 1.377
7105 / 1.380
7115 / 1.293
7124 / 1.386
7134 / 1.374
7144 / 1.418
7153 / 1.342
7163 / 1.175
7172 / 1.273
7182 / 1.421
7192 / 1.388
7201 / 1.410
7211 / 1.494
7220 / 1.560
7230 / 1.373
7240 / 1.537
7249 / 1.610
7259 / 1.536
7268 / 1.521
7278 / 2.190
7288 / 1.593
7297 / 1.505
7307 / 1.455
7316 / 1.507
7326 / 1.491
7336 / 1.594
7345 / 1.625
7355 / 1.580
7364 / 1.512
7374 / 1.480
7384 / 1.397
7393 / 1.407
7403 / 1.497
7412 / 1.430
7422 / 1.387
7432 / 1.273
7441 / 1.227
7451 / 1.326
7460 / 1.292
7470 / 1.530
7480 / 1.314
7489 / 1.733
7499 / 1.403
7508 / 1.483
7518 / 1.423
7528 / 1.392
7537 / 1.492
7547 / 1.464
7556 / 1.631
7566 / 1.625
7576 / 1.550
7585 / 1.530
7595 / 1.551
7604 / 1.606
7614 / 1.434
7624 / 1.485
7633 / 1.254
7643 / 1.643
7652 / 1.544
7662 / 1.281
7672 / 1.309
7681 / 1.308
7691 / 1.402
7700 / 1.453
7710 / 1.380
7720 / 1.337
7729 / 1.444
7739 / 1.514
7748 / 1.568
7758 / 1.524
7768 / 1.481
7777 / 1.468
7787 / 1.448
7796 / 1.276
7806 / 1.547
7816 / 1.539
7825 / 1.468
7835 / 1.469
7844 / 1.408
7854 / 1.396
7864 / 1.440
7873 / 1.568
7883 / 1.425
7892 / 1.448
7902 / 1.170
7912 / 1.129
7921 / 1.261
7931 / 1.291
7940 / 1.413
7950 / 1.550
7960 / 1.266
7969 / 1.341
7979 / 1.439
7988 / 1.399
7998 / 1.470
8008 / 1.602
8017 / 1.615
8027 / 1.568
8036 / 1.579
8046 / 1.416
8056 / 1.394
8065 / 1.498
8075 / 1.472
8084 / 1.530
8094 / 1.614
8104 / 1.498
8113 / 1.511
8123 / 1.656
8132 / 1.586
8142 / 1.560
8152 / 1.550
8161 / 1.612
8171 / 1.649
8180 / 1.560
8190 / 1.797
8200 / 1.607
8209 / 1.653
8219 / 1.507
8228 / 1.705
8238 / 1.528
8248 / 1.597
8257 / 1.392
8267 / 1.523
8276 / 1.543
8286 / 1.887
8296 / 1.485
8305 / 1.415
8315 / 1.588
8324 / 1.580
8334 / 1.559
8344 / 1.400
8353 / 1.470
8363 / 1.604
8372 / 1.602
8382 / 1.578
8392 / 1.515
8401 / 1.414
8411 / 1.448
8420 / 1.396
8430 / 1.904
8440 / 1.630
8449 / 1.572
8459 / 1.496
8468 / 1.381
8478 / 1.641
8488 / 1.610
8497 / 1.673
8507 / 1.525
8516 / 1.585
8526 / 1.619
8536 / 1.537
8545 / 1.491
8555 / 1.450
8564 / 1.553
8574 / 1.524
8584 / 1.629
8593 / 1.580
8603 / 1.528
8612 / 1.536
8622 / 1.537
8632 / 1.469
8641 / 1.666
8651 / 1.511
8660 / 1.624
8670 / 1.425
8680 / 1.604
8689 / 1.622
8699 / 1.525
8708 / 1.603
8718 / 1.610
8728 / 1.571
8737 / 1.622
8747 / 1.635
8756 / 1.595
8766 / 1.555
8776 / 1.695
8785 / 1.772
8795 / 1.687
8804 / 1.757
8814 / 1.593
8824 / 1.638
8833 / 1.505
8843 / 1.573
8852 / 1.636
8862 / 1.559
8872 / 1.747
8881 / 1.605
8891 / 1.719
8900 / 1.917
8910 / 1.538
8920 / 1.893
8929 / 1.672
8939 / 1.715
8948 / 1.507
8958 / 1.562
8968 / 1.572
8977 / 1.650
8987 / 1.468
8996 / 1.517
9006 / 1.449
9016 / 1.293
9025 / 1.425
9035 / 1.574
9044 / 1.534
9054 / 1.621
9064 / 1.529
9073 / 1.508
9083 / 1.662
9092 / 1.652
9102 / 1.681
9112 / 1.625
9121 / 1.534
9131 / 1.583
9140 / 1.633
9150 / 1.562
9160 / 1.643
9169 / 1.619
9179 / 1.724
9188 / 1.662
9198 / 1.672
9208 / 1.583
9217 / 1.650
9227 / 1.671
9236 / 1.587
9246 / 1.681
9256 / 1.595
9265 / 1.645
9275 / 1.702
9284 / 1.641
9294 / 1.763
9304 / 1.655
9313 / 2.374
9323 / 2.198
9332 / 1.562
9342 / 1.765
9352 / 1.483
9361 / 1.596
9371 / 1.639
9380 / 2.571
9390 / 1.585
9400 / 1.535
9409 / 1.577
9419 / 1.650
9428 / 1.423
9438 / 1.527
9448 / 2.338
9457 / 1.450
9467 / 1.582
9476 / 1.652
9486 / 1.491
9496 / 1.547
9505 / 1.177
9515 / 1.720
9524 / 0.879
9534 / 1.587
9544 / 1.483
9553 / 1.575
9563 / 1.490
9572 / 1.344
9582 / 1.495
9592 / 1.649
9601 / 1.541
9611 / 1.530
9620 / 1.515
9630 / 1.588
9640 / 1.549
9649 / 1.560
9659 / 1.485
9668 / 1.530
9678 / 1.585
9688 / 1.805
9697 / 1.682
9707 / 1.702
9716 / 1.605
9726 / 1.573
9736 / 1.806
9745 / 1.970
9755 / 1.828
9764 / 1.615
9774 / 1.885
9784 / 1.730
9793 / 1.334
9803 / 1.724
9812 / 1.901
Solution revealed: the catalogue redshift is 0.53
